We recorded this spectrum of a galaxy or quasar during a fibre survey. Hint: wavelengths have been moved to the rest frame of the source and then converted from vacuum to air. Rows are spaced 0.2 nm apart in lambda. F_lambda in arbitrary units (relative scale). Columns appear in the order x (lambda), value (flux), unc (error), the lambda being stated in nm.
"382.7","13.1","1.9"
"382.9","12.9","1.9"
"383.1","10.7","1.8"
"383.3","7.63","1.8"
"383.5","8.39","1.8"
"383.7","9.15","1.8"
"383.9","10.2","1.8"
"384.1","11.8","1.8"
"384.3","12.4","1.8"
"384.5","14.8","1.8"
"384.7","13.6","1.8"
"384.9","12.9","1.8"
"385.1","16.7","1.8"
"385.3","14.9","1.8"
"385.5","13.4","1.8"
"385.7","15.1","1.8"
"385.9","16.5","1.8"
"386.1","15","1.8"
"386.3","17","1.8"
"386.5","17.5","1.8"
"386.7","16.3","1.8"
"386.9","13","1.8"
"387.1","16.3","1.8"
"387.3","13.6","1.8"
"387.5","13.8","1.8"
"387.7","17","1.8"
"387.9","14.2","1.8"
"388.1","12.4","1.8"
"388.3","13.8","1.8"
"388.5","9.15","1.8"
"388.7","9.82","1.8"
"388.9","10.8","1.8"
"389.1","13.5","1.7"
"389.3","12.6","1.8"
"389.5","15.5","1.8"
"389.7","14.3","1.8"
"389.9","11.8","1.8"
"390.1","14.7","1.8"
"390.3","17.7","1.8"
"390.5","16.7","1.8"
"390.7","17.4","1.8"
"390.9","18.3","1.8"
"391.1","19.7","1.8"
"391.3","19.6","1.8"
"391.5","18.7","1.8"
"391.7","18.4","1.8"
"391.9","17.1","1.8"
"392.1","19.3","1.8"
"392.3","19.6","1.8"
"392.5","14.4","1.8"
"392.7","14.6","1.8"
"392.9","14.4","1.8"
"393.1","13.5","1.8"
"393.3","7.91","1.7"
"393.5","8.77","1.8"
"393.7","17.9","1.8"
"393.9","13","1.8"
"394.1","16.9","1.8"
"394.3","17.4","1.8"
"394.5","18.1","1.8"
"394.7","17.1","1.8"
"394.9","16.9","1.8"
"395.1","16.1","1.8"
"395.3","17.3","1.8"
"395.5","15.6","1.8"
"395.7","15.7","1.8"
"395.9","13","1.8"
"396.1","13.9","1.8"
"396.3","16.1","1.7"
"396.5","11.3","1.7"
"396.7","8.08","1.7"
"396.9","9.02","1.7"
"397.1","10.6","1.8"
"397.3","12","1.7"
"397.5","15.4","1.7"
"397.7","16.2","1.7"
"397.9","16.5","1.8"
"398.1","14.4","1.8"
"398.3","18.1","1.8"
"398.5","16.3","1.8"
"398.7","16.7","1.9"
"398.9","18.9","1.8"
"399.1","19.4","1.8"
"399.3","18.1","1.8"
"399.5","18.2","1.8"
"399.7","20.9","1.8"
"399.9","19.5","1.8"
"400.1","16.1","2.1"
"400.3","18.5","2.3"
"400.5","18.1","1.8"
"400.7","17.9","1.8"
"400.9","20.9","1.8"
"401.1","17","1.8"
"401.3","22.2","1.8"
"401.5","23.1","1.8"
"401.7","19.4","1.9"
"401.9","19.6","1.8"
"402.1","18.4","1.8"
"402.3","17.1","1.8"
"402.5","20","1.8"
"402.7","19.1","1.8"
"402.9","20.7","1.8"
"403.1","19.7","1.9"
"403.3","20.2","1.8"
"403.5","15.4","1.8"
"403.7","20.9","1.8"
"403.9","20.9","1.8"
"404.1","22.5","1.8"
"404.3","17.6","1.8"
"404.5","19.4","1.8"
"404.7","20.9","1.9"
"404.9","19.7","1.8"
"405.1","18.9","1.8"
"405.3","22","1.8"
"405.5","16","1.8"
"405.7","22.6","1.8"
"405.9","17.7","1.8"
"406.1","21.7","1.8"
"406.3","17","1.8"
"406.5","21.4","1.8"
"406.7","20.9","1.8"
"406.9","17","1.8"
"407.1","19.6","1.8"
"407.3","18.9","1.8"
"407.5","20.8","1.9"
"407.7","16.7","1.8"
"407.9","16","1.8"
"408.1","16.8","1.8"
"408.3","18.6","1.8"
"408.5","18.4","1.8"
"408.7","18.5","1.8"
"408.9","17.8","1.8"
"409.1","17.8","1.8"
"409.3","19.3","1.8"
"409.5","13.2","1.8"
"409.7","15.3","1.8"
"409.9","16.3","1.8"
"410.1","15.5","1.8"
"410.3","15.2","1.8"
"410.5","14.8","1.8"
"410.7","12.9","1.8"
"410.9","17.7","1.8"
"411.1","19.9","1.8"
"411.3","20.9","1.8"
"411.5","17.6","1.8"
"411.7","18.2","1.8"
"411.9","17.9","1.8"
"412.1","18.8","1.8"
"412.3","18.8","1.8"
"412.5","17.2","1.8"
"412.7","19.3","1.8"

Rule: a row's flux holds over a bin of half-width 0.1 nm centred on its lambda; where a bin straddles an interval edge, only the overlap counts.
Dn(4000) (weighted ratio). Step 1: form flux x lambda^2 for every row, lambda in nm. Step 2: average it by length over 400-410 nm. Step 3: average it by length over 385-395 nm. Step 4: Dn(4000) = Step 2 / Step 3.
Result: 1.34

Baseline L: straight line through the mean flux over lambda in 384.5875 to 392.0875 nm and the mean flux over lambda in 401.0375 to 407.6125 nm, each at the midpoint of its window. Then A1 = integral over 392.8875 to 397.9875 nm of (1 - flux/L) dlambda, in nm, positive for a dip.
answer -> 0.88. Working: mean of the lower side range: 15.2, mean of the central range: 14.2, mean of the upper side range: 19.7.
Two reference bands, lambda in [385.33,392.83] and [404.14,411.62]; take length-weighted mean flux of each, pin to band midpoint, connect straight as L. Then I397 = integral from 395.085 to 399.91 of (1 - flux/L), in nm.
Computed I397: 0.36 nm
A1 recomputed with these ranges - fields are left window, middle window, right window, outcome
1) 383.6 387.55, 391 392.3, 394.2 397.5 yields -0.42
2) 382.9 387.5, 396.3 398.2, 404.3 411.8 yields 0.38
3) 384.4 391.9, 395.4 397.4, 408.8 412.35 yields 0.41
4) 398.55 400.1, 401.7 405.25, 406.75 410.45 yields -0.30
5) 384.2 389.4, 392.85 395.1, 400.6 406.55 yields 0.23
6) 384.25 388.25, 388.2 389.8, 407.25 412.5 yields 0.29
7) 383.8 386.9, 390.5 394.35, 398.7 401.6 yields 0.12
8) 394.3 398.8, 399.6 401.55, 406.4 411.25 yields -0.45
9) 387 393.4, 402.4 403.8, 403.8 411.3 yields -0.16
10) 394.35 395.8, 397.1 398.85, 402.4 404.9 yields 0.22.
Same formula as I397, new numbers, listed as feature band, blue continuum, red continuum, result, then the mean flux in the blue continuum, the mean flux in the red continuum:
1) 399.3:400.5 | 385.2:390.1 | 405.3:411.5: -0.16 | 14.1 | 17.9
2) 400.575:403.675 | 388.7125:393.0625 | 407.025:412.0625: -0.47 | 16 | 17.4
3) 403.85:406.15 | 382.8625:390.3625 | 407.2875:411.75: -0.48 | 13.4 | 17.2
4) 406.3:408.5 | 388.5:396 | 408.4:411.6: -0.25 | 15.4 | 16.9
